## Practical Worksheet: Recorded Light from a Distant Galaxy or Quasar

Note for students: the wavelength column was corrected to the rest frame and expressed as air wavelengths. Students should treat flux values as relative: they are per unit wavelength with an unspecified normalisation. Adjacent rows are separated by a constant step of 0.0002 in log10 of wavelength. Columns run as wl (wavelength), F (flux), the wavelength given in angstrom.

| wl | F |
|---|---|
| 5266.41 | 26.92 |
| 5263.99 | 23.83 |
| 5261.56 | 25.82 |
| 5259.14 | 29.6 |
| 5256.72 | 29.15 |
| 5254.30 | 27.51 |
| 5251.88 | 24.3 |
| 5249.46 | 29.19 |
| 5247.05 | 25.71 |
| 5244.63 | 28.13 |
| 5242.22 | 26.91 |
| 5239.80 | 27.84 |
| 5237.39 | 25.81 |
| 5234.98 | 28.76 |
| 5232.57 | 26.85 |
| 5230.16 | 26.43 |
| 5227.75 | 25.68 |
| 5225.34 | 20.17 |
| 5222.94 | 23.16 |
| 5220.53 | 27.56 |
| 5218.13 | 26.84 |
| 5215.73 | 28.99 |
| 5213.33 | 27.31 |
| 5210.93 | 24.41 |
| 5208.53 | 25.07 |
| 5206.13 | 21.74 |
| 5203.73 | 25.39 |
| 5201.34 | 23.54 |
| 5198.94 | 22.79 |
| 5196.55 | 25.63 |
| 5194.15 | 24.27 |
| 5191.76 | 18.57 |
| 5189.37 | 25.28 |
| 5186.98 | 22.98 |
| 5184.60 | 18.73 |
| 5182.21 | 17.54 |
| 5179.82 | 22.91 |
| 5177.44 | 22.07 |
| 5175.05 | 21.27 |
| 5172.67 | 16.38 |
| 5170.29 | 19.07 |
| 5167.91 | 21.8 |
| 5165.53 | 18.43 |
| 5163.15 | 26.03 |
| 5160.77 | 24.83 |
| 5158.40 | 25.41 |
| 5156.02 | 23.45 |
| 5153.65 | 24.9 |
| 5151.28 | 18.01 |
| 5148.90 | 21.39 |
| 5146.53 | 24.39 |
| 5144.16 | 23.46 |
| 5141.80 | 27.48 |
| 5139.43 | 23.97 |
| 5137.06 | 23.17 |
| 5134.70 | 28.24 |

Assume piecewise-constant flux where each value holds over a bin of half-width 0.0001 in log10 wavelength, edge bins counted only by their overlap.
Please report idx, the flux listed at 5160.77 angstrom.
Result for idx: 24.83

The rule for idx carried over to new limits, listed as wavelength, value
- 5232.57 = 26.85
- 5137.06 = 23.17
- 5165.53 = 18.43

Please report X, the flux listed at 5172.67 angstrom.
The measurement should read 16.38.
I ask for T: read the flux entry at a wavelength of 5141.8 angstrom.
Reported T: 27.48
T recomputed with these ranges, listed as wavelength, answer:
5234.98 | 28.76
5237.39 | 25.81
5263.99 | 23.83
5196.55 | 25.63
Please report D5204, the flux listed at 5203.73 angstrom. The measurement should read 25.39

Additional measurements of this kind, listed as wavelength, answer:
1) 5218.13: 26.84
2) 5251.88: 24.3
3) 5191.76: 18.57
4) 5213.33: 27.31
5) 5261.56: 25.82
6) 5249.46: 29.19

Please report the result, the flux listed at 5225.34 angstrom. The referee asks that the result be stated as 20.17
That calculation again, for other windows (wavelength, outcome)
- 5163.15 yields 26.03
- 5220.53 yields 27.56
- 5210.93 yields 24.41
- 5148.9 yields 21.39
